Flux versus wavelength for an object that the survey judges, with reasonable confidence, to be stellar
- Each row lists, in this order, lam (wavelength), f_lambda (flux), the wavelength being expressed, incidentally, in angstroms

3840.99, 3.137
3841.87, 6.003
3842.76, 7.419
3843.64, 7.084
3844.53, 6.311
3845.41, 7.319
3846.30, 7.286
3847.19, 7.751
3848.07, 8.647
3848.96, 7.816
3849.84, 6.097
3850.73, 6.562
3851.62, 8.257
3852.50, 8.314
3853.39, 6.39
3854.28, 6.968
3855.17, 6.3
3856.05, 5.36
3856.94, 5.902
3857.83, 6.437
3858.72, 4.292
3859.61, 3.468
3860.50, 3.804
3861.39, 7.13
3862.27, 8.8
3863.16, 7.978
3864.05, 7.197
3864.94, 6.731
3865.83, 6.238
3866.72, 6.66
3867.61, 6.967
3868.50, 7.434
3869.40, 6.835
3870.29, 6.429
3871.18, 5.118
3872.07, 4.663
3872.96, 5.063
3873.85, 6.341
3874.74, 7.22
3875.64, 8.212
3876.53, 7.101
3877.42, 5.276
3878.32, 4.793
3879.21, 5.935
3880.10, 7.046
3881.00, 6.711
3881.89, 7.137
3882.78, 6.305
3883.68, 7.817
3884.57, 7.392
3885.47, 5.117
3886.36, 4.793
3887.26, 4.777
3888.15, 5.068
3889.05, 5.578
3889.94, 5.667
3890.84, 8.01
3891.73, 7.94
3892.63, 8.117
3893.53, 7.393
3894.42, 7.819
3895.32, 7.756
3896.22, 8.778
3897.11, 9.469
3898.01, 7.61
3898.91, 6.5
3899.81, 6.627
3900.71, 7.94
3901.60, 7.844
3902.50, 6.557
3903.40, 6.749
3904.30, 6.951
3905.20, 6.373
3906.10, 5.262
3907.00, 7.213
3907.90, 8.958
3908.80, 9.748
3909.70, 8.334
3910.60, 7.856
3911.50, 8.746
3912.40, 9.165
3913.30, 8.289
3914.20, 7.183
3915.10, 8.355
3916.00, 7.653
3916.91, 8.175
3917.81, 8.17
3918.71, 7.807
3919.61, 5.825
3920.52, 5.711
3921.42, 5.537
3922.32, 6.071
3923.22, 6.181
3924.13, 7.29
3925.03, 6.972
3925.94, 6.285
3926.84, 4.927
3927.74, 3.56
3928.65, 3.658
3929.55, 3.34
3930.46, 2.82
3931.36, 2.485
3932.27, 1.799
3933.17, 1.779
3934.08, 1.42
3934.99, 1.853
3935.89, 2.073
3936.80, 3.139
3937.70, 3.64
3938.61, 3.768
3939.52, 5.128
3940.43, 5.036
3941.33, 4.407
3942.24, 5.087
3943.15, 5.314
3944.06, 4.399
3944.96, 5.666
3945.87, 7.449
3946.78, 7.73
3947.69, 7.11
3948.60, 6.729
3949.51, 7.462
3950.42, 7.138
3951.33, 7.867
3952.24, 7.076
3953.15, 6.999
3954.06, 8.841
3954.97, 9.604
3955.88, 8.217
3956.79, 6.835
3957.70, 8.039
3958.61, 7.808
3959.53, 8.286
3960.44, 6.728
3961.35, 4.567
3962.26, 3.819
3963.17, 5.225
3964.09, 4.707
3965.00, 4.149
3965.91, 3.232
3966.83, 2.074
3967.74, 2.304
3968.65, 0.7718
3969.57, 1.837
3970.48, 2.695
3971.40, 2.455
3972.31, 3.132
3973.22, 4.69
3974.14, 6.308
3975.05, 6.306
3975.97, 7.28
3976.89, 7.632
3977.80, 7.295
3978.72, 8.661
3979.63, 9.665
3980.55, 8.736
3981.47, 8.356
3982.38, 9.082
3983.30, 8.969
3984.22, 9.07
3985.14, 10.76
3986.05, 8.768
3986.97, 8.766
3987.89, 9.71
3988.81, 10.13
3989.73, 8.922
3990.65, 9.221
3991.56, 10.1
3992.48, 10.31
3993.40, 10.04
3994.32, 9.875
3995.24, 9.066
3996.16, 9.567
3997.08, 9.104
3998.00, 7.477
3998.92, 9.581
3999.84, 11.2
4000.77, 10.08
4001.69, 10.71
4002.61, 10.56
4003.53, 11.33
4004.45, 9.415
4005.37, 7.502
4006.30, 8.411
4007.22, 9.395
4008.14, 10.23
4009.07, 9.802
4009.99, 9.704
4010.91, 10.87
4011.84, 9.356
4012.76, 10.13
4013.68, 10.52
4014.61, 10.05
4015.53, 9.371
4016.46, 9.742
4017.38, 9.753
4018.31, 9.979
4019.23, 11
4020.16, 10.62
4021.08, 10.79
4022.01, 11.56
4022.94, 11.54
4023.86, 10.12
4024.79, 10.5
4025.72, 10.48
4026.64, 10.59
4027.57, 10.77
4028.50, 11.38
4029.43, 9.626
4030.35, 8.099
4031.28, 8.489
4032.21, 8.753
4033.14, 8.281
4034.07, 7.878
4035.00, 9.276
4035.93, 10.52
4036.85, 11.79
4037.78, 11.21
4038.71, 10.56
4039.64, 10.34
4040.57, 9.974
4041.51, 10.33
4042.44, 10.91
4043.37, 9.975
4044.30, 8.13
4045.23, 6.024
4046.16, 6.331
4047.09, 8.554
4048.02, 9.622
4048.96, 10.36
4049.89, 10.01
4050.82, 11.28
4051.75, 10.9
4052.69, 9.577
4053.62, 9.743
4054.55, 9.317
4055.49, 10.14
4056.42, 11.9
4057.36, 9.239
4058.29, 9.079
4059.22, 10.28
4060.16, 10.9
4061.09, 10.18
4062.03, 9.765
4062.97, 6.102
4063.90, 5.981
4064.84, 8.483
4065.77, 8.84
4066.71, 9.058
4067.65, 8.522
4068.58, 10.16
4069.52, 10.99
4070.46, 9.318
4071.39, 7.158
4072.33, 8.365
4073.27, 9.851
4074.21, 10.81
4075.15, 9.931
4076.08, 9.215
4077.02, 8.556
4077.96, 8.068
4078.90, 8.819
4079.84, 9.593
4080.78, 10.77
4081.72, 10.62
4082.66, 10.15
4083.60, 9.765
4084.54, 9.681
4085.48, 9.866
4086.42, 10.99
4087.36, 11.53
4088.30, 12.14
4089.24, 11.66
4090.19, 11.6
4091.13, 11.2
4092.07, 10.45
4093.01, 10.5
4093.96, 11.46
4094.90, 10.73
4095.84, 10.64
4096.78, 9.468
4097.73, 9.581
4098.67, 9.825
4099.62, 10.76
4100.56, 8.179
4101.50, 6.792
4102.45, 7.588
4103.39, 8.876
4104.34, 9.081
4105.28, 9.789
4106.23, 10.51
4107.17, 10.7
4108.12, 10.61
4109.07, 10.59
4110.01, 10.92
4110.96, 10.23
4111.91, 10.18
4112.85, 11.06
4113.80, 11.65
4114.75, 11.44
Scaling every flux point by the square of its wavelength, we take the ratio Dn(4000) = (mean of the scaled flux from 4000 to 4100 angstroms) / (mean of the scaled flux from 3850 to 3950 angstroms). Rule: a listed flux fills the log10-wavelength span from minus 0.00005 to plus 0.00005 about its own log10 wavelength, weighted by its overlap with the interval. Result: 1.70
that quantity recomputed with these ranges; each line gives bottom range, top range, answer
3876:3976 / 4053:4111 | 1.76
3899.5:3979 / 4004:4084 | 1.75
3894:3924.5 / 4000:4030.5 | 1.43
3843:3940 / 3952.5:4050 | 1.43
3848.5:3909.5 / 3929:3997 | 0.97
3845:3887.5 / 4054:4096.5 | 1.68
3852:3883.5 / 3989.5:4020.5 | 1.65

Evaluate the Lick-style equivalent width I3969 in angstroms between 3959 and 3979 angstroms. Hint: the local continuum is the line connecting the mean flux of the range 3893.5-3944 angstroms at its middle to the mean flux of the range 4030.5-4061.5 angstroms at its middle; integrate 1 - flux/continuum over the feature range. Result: 7.4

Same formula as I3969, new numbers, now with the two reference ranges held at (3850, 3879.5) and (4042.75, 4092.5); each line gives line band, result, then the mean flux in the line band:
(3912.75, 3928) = 1.0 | 6.76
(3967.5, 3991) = 3.5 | 7.02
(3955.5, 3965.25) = 2.0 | 6.24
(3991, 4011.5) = -2.8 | 9.74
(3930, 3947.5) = 8.3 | 4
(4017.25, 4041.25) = -3.1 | 10.2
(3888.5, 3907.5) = -0.9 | 7.24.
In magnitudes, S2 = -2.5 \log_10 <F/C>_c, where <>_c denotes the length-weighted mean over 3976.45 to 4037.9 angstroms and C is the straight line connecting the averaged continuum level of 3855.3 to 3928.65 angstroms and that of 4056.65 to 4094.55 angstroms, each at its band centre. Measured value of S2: -0.13 mag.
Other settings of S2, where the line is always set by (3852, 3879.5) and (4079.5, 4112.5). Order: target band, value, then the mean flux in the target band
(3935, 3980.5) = 0.36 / 5.63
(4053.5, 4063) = -0.03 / 9.85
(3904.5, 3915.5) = -0.13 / 7.93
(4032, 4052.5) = -0.03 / 9.6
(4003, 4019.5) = -0.12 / 9.8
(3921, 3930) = 0.33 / 5.38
